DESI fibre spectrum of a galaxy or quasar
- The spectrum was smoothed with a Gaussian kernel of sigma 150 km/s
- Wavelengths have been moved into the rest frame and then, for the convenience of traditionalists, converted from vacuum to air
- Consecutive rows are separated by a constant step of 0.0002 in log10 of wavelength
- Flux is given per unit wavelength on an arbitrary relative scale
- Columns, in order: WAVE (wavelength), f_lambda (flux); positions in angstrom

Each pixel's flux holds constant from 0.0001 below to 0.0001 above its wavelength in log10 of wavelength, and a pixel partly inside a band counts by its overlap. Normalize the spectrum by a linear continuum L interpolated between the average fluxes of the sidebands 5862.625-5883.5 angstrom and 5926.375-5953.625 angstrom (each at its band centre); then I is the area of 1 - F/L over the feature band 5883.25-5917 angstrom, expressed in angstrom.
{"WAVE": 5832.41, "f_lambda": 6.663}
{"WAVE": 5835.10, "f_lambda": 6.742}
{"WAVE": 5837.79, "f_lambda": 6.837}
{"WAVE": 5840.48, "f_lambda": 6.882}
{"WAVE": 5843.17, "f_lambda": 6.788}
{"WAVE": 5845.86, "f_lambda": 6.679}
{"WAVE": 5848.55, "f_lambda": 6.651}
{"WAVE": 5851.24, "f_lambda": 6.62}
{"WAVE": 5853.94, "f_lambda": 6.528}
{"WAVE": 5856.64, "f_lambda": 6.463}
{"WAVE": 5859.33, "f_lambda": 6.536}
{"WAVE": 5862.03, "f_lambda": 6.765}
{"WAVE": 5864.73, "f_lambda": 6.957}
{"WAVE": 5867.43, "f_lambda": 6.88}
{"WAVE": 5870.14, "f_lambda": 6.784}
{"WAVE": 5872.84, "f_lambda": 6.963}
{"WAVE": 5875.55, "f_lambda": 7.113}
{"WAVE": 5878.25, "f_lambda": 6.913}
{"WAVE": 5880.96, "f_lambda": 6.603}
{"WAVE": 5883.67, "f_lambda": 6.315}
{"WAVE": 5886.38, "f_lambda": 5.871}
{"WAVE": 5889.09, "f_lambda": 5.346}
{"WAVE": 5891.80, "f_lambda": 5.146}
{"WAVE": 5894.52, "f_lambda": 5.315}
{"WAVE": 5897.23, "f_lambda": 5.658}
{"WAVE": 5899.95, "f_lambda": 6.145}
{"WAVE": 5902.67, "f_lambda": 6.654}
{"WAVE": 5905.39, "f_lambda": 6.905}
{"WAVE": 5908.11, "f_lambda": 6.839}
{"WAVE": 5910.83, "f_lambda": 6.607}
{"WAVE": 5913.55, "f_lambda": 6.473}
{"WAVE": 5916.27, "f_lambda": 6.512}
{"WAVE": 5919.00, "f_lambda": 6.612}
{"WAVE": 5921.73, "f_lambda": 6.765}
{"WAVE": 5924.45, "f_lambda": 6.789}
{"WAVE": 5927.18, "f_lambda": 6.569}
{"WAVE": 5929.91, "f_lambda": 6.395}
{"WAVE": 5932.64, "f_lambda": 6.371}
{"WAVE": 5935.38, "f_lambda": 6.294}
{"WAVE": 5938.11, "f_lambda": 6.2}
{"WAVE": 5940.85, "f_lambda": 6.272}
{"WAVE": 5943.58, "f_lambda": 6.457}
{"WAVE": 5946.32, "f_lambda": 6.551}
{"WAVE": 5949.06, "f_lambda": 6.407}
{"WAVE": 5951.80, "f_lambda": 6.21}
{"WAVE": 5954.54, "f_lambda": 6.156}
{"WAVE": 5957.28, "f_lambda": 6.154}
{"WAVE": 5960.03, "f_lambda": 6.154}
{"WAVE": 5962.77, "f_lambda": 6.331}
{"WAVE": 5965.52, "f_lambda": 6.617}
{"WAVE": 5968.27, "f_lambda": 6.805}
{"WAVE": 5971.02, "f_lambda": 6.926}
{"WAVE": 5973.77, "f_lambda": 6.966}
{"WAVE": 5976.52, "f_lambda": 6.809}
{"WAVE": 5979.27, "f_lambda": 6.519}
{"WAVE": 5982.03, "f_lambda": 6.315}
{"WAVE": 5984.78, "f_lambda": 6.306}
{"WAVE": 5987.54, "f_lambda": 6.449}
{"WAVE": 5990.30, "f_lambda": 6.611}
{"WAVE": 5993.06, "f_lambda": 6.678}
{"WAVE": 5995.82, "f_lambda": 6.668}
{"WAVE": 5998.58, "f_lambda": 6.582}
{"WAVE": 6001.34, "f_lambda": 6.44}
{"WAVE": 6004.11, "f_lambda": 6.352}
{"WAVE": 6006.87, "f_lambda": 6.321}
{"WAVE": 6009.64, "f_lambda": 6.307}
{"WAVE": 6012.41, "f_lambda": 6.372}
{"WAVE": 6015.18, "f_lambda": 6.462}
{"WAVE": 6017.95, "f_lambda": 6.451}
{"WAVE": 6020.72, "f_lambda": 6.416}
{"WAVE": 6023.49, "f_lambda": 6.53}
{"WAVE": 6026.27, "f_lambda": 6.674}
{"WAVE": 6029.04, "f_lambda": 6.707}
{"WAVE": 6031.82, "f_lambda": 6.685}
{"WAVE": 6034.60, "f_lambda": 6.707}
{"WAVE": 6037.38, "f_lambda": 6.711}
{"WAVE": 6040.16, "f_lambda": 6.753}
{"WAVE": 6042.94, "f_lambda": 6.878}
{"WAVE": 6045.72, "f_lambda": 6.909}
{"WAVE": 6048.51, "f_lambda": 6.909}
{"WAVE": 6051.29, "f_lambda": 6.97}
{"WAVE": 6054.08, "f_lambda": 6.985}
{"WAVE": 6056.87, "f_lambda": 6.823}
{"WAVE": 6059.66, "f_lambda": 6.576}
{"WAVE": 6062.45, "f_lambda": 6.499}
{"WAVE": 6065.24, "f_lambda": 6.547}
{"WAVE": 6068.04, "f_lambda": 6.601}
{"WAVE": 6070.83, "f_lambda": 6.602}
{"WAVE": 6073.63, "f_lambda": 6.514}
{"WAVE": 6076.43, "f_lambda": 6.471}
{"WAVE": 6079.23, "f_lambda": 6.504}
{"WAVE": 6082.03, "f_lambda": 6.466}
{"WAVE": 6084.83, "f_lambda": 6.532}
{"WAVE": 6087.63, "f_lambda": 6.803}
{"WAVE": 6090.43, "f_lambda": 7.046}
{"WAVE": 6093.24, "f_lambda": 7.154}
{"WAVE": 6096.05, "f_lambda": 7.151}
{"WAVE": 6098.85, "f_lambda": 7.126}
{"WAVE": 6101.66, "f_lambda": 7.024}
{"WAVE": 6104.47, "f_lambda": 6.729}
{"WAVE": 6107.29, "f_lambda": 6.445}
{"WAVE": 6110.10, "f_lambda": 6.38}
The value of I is 2.6 angstrom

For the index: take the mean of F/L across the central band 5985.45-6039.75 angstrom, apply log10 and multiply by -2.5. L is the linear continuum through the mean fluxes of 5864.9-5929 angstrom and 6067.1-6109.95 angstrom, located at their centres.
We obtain 0.01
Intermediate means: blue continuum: 6.43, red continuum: 6.74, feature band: 6.53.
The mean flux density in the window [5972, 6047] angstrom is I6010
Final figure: 6.58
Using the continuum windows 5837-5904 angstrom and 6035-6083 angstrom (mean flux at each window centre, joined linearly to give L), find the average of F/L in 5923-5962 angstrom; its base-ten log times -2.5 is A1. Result 0.03 mag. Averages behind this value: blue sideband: 6.45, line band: 6.36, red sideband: 6.69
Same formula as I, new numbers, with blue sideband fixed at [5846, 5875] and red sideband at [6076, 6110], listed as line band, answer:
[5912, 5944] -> 1.3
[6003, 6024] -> 1.1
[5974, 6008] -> 1.2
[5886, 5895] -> 1.8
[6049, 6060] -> -0.2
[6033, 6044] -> 0.0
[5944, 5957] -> 0.8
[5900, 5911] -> 0.1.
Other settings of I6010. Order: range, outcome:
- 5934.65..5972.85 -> 6.4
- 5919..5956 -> 6.43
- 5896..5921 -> 6.5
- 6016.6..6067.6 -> 6.71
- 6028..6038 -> 6.7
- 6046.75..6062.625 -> 6.82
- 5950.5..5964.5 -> 6.21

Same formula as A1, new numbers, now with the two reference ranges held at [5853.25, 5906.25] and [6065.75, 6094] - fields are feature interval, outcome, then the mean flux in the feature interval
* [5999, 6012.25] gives 0.03 mag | 6.37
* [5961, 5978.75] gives -0.04 mag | 6.72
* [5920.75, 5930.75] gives -0.03 mag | 6.64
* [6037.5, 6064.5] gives -0.03 mag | 6.8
